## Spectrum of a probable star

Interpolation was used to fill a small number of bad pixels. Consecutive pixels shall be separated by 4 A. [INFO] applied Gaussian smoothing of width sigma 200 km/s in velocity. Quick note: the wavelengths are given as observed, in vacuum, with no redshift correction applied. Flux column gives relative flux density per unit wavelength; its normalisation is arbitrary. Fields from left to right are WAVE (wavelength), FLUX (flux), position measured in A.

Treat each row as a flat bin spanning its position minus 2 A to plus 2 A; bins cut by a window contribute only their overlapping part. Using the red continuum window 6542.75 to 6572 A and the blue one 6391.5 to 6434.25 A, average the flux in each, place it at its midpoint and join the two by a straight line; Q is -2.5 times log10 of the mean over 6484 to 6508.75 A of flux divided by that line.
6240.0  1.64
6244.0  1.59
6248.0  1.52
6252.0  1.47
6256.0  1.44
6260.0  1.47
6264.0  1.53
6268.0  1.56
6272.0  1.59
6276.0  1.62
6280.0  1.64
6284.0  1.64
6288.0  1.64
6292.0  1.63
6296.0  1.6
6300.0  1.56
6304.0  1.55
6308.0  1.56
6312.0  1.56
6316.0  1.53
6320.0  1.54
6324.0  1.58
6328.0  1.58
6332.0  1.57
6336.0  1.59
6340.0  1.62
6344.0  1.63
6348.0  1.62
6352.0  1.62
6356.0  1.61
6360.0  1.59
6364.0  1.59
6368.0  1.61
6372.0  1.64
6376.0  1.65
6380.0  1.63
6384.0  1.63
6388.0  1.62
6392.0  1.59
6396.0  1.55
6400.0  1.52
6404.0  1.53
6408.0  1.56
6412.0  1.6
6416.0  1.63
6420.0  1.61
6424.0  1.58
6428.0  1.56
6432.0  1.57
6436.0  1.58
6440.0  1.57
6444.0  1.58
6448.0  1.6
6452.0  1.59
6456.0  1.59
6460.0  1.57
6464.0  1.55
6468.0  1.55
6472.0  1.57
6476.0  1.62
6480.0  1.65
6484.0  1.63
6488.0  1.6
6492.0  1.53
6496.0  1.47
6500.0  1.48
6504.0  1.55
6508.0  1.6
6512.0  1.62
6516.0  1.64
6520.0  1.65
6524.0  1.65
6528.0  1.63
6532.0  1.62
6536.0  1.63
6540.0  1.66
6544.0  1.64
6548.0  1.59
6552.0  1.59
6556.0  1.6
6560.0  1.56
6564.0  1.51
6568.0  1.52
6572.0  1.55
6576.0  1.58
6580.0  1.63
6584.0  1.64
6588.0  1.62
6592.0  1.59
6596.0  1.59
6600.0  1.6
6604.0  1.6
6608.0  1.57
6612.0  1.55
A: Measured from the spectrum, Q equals 0.02 mag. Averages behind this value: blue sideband 1.57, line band 1.54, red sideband 1.57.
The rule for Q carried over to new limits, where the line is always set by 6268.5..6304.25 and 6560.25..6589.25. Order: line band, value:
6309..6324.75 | 0.037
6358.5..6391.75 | -0.014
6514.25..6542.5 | -0.039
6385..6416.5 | 0.015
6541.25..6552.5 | -0.022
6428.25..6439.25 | 0.014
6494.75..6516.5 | 0.018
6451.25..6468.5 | 0.013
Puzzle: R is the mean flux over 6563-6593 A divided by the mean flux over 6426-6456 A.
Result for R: 1.00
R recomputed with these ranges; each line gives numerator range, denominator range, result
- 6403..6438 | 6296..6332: 1.01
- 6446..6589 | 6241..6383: 1.01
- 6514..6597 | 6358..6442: 1.01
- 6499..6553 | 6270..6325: 1.02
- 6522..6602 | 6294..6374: 1.01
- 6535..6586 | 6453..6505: 1.02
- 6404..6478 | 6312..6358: 1.00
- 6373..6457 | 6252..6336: 1.01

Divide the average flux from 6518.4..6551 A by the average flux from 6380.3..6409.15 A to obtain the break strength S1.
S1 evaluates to 1.04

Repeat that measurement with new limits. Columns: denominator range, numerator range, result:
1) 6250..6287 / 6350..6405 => 1.03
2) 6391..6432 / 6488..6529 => 1.01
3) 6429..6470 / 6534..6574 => 1.01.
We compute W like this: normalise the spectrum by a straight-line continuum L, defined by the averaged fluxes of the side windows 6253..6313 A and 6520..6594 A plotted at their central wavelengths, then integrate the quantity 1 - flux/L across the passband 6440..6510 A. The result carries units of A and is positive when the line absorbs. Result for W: 0.9 A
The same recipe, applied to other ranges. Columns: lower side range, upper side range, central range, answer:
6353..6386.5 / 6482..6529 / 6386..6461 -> 1.26 A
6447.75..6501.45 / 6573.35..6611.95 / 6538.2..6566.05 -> -0.05 A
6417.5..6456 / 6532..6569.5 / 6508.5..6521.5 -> -0.35 A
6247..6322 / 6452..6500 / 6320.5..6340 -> -0.22 A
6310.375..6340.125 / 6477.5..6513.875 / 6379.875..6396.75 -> -0.39 A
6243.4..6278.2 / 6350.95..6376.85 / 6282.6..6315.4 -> -0.58 A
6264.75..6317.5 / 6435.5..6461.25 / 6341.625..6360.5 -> -0.34 A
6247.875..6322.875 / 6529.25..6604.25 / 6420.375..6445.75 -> 0.07 A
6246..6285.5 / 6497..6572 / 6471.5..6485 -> -0.32 A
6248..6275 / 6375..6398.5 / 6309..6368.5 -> -0.60 A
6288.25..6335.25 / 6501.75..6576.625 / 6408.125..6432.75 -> -0.08 A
